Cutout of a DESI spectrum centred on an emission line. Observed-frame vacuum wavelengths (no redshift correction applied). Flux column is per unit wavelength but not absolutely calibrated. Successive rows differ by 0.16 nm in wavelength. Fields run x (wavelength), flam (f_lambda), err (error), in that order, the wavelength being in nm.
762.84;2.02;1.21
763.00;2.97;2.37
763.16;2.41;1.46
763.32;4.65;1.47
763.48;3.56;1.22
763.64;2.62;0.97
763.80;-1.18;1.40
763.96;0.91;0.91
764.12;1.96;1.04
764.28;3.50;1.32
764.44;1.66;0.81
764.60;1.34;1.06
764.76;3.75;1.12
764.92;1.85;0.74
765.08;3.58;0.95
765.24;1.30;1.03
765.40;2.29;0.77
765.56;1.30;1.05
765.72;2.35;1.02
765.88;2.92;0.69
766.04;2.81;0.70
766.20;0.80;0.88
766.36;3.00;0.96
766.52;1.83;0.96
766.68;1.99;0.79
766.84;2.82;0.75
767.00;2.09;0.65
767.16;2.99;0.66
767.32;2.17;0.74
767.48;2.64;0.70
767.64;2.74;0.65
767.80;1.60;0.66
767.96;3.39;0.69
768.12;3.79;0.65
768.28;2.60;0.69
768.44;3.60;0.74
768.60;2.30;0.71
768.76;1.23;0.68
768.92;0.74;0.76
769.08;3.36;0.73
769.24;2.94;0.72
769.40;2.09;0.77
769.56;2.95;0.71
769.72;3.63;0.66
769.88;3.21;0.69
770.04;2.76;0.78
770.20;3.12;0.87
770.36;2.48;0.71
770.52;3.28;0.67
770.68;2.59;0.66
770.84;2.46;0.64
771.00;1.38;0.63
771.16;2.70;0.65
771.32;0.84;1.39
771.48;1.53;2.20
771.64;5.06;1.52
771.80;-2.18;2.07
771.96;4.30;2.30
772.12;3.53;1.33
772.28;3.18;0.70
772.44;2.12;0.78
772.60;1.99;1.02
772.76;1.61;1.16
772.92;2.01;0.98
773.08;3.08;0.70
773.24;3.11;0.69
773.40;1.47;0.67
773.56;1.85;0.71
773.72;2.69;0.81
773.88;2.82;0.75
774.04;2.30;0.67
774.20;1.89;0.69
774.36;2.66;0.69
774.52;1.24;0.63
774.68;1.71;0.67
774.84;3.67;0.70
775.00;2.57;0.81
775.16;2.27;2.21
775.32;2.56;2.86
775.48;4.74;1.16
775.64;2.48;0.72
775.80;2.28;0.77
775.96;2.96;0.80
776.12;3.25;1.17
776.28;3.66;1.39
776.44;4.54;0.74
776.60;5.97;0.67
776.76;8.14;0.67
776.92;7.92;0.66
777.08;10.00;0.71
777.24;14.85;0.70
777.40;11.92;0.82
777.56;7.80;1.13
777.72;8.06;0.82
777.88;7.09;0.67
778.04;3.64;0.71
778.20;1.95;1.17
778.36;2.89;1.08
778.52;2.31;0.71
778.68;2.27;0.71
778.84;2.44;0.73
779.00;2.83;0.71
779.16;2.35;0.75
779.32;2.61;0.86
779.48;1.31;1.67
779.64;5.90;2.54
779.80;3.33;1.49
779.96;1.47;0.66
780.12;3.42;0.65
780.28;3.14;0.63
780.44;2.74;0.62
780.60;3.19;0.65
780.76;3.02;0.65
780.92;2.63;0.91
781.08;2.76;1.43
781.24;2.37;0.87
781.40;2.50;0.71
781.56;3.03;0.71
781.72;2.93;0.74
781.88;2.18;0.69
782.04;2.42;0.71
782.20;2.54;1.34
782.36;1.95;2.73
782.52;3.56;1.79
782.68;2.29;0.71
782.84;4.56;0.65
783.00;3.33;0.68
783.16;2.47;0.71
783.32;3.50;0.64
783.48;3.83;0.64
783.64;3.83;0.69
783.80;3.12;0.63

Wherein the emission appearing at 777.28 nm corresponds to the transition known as [O II]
